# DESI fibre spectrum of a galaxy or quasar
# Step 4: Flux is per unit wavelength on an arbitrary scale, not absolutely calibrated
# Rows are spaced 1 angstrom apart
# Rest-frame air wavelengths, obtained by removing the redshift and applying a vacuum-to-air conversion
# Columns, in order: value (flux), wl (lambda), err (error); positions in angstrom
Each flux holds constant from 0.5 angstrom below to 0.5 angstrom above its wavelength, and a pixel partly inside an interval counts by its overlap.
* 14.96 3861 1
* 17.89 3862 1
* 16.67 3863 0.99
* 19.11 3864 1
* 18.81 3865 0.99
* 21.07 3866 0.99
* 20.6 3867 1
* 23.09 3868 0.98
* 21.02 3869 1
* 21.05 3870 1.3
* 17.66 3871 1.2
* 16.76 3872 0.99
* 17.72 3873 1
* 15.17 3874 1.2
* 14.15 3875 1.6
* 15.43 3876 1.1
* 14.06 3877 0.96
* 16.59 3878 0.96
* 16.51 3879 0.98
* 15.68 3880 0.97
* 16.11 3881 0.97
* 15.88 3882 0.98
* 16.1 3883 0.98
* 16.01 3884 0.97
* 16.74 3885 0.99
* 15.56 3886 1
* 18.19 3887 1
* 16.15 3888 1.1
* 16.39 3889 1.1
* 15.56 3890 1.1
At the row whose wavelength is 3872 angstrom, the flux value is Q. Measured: 16.76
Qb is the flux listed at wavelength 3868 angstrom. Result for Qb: 23.09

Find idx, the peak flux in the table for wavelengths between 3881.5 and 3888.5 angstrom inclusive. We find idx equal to 18.19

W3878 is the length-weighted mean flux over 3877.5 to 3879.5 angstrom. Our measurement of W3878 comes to 16.6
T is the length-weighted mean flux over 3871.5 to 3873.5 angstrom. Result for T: 17.2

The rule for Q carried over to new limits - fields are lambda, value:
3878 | 16.59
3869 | 21.02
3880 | 15.68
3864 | 19.11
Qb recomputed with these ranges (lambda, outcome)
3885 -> 16.74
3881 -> 16.11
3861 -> 14.96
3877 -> 14.06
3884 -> 16.01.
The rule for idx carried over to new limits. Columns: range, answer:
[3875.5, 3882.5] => 16.59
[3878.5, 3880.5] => 16.51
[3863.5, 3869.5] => 23.09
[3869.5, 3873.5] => 21.05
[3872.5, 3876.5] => 17.72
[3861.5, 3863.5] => 17.89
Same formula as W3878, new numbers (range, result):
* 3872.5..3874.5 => 16.4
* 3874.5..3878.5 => 15.1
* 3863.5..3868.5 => 20.5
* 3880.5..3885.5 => 16.2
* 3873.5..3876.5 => 14.9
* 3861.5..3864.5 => 17.9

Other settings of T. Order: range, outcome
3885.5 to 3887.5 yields 16.9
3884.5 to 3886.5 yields 16.1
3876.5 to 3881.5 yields 15.8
